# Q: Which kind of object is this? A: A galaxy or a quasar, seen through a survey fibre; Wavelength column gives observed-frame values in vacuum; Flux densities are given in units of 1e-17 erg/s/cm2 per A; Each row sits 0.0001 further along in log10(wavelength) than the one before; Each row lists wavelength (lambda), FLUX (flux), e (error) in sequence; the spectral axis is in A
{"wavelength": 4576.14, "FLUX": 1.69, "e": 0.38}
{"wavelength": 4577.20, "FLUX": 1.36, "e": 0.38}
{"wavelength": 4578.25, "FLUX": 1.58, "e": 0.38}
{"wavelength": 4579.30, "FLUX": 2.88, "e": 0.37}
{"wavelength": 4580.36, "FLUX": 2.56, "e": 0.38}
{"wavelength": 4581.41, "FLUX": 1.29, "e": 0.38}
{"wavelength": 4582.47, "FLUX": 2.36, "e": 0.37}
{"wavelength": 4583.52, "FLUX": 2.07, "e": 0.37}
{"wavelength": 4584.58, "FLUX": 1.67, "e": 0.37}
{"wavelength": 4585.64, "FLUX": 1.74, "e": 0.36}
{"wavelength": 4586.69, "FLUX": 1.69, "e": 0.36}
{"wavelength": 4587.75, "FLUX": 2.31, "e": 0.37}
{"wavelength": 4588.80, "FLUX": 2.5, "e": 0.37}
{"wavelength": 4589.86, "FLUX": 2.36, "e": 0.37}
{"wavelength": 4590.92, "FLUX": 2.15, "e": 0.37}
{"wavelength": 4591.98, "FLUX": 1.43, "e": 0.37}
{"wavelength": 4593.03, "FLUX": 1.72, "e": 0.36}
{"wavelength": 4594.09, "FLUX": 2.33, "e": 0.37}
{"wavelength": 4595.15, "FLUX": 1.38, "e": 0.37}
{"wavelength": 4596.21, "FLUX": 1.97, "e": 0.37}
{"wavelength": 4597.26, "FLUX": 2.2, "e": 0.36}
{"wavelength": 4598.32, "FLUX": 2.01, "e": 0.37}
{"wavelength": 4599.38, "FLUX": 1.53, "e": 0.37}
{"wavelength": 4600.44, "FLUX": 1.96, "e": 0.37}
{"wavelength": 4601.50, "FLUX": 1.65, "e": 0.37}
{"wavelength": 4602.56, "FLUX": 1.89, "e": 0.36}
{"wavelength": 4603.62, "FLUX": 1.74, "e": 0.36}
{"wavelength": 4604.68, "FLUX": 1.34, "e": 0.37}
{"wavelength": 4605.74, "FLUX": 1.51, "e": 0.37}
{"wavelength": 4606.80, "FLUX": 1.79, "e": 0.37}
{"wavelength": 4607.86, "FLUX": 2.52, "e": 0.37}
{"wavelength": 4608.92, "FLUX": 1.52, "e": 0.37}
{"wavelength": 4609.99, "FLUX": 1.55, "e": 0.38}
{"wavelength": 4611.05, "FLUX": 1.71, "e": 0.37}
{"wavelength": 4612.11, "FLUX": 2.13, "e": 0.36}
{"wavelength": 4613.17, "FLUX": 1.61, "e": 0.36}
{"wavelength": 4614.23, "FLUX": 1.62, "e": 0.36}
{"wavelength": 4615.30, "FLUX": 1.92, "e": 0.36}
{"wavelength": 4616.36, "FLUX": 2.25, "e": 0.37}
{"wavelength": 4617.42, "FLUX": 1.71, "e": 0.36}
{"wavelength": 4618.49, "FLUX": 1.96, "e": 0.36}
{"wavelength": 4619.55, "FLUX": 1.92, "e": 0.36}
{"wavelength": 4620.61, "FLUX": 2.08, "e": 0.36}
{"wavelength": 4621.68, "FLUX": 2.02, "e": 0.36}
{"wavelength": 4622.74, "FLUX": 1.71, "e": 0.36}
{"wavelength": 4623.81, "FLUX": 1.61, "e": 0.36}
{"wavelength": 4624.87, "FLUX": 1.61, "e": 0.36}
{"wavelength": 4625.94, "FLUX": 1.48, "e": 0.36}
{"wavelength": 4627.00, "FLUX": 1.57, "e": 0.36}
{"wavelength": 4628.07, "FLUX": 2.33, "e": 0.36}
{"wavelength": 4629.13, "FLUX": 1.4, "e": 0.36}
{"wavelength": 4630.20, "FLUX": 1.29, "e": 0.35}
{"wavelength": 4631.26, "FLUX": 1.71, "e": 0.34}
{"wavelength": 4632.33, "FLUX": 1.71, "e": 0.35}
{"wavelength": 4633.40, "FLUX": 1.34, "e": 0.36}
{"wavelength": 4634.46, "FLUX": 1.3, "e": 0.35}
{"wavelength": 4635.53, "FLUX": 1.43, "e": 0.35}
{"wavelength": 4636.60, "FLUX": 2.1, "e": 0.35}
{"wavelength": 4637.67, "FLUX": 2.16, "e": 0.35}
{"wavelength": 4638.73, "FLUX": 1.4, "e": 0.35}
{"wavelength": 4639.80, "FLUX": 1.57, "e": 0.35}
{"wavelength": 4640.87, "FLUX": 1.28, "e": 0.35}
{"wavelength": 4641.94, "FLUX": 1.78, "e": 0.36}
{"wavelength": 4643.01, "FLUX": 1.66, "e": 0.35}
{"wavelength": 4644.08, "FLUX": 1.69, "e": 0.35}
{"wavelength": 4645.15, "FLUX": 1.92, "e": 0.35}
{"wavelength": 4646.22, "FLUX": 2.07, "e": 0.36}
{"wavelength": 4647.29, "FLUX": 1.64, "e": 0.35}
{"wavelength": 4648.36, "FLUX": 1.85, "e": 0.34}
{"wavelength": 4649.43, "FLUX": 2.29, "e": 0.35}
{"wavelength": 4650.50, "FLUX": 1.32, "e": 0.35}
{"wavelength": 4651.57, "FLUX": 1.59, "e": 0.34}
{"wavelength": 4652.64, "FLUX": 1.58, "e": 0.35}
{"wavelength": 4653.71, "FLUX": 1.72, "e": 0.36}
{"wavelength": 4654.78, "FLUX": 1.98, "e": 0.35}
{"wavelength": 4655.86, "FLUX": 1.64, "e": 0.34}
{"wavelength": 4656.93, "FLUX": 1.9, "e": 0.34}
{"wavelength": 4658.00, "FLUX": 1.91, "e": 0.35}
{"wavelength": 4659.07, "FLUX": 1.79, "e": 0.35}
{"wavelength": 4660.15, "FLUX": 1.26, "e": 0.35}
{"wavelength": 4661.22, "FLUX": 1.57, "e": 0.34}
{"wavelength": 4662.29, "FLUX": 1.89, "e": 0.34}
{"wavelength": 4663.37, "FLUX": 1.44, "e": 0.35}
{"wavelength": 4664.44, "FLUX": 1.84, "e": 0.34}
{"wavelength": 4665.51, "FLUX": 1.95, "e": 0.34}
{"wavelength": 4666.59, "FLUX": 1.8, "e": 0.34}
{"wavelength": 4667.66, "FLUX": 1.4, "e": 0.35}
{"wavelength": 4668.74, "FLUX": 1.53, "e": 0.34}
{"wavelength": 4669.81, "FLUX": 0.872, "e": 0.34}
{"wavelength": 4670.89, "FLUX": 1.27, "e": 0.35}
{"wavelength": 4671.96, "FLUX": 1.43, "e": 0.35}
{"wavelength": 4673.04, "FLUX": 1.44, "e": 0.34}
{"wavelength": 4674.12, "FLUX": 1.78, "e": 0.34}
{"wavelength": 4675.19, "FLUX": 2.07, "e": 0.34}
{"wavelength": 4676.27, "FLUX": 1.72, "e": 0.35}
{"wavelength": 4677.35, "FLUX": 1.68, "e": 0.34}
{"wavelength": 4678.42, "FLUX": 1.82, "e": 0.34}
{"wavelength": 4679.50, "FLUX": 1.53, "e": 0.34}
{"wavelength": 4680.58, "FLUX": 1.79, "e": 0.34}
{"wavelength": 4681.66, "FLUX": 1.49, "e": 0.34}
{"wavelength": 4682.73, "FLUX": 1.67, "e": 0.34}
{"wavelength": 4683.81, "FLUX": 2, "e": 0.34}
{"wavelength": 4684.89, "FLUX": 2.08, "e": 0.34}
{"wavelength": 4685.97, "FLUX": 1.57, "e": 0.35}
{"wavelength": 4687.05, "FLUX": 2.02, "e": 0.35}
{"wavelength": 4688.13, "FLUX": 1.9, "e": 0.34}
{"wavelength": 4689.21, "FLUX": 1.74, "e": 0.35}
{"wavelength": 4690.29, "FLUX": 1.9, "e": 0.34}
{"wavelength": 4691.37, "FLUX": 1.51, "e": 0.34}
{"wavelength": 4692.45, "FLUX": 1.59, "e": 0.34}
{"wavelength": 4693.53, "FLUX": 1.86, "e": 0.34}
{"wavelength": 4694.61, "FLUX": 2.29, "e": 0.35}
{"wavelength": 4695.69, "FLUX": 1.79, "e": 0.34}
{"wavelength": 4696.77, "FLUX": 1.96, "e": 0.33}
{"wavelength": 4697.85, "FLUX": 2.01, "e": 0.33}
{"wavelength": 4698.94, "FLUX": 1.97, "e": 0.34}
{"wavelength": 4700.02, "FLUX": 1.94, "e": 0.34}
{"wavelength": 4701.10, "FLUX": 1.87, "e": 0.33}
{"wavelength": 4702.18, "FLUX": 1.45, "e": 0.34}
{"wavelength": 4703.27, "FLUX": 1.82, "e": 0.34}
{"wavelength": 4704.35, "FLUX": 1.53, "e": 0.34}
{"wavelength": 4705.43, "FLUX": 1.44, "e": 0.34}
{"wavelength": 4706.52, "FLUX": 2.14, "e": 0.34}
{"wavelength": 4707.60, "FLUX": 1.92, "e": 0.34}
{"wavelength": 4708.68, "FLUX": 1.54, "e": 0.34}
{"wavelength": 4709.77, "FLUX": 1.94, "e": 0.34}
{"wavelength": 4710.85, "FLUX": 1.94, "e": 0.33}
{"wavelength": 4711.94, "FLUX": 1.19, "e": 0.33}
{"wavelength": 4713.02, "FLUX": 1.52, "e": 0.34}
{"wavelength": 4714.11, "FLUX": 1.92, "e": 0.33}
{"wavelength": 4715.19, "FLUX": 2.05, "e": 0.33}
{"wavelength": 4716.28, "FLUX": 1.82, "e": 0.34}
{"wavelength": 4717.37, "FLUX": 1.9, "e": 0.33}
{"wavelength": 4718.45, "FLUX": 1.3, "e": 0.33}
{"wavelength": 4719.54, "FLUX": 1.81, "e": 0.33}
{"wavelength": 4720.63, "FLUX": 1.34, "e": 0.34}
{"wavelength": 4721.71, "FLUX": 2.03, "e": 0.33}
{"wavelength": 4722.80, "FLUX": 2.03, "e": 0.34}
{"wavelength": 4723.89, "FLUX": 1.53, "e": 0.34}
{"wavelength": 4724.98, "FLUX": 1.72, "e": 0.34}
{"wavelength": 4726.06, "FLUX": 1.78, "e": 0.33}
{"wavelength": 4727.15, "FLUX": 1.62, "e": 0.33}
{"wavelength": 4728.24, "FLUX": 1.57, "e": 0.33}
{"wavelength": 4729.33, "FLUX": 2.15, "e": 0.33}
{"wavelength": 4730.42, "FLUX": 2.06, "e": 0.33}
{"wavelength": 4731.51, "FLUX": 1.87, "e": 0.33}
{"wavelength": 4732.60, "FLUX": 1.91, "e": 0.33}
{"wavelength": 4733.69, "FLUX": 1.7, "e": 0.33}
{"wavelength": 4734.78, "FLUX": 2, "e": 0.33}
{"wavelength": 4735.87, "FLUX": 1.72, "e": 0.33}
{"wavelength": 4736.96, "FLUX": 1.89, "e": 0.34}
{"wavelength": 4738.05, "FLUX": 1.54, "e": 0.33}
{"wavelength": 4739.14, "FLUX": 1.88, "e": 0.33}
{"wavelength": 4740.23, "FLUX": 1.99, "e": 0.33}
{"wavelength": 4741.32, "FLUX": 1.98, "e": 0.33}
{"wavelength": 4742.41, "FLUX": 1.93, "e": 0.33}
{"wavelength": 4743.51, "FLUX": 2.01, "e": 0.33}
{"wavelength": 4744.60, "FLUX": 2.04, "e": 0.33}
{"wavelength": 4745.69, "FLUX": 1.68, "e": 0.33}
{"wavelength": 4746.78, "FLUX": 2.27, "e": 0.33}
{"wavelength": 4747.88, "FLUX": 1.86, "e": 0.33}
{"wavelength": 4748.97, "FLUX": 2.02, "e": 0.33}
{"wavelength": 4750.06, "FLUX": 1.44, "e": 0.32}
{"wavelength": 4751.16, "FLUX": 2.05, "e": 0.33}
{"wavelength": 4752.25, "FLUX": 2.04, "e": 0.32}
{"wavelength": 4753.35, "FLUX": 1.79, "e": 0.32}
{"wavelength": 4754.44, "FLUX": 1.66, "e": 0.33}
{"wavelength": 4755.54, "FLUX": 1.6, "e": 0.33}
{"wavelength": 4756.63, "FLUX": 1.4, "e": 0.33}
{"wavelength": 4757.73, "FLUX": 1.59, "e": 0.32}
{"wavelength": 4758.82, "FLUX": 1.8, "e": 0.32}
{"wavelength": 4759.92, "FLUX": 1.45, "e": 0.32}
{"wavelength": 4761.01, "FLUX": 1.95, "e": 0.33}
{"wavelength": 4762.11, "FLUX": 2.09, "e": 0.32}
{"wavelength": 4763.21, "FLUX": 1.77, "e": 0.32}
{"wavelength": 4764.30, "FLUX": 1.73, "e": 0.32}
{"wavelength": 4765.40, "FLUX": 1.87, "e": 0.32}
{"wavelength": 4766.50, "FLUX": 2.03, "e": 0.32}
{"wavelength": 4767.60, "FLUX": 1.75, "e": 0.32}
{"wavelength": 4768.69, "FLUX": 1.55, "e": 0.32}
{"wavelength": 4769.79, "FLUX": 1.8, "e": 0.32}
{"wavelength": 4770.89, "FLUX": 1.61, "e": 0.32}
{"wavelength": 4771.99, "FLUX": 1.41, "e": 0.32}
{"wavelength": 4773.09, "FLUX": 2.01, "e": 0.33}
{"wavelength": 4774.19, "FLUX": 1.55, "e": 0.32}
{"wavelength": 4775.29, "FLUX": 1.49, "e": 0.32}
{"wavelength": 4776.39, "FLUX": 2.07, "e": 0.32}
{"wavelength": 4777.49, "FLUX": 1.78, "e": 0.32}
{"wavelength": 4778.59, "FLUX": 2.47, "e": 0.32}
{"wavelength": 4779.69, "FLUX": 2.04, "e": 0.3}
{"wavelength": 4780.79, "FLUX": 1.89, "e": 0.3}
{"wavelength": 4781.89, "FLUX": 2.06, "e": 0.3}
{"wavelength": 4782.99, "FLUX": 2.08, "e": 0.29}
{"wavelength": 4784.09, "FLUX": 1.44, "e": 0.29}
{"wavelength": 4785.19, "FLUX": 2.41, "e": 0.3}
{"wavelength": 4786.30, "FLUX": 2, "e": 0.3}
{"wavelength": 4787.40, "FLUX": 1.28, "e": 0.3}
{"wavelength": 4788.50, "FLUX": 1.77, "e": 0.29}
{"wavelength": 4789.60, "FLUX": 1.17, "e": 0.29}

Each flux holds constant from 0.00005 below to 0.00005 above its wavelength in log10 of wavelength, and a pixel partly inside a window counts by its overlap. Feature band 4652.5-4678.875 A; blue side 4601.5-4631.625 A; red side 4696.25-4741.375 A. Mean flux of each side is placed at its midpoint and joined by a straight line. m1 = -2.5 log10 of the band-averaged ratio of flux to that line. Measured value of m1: 0.08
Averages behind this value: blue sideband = 1.77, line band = 1.65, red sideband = 1.79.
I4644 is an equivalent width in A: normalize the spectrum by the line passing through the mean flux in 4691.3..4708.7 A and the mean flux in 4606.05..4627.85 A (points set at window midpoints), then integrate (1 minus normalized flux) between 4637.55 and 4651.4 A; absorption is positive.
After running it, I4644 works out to 0.72 A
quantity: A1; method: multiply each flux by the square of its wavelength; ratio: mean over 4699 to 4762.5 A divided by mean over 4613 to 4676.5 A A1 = 1.10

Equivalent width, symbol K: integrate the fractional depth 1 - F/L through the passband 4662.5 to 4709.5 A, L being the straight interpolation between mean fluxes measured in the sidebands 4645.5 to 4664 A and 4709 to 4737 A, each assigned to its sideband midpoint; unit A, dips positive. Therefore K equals 0.60 A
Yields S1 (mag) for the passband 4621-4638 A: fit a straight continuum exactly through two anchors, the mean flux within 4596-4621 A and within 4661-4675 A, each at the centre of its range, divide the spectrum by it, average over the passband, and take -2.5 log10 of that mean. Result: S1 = 0.04 mag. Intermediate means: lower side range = 1.83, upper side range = 1.57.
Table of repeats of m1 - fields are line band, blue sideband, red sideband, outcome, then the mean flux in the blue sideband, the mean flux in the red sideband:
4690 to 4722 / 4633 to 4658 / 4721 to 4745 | 0.02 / 1.71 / 1.86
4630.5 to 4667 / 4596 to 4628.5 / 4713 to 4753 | 0.07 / 1.82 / 1.84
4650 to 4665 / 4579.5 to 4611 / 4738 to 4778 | 0.11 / 1.89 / 1.8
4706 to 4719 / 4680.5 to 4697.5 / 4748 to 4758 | 0.02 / 1.83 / 1.74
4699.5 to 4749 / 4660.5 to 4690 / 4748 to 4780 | -0.04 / 1.68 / 1.79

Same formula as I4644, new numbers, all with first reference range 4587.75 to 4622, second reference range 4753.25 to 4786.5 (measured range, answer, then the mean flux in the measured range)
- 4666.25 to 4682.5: 2.4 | 1.57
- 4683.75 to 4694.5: 0.1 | 1.83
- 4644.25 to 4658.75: 0.5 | 1.8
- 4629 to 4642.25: 2.1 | 1.58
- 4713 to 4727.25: 0.6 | 1.75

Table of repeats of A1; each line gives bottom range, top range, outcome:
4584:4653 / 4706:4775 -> 1.06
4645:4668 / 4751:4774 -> 1.05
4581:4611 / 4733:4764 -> 1.05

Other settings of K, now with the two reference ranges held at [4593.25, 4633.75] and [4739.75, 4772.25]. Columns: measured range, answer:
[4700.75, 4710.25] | 0.3 A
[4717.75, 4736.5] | 0.3 A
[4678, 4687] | 0.2 A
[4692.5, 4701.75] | -0.7 A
